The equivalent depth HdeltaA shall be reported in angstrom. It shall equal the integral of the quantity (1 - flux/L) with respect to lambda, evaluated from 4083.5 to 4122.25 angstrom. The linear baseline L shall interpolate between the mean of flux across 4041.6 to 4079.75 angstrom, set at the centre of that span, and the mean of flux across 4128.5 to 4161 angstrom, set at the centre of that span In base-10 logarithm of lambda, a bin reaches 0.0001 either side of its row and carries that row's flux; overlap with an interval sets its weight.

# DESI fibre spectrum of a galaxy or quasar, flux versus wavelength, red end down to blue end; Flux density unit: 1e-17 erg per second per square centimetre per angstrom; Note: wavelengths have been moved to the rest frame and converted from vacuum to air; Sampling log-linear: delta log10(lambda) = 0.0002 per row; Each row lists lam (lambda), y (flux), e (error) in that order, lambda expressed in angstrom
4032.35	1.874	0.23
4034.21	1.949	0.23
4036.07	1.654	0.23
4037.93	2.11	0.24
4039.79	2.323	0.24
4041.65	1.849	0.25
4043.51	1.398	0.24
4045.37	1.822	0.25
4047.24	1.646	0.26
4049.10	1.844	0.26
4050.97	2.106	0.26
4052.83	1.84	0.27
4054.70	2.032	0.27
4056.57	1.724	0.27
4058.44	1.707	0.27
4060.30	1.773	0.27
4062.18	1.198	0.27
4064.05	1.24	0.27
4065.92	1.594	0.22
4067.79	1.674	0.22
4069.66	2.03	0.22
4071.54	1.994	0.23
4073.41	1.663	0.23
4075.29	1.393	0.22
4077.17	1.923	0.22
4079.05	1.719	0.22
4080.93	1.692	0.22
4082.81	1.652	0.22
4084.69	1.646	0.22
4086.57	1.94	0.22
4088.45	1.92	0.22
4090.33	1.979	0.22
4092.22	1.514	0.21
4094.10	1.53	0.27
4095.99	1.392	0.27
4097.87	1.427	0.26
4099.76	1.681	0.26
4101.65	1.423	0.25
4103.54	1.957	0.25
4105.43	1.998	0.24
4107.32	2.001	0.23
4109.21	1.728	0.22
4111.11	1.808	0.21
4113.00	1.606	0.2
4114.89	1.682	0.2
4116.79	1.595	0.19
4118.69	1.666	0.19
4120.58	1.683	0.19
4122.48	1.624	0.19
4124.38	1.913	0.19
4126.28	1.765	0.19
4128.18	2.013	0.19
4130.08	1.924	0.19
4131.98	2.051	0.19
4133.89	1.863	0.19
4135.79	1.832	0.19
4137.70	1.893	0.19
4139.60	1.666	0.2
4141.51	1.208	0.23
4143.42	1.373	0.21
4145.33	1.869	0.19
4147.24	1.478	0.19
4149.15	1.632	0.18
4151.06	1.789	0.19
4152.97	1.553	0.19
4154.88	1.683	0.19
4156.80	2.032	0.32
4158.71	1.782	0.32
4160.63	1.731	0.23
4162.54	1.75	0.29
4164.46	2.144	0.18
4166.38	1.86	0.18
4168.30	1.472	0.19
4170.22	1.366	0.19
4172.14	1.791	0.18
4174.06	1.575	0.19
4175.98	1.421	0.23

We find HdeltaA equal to 0.4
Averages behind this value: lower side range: 1.72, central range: 1.71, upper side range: 1.73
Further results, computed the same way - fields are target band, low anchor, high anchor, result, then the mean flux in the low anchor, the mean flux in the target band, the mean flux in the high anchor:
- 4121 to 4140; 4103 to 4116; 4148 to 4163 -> -0.8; 1.82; 1.86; 1.74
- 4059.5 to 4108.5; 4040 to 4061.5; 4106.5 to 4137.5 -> 3.0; 1.81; 1.69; 1.8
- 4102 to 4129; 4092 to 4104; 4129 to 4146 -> -2.4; 1.55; 1.78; 1.74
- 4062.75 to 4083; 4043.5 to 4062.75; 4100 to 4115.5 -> 1.0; 1.76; 1.68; 1.77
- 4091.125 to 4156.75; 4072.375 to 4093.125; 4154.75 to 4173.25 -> 1.6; 1.73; 1.71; 1.76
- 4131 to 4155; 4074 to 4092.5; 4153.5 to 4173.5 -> 0.9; 1.74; 1.68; 1.75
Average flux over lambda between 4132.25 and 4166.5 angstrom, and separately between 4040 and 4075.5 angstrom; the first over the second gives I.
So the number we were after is 1.0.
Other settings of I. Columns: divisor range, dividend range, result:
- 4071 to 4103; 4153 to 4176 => 1.03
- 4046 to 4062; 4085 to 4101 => 0.93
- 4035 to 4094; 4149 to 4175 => 0.98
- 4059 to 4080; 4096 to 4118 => 1.03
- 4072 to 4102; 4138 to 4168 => 1.02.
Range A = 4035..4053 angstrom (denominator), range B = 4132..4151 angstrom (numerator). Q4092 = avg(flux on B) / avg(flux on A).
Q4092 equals 0.9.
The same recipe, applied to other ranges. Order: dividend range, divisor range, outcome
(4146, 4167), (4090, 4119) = 1.05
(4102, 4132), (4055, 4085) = 1.08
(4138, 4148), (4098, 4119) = 0.89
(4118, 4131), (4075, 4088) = 1.04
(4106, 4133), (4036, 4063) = 0.99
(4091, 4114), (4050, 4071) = 0.97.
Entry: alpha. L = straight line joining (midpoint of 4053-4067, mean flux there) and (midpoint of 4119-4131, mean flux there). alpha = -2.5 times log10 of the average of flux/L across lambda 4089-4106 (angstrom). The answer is 0.05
